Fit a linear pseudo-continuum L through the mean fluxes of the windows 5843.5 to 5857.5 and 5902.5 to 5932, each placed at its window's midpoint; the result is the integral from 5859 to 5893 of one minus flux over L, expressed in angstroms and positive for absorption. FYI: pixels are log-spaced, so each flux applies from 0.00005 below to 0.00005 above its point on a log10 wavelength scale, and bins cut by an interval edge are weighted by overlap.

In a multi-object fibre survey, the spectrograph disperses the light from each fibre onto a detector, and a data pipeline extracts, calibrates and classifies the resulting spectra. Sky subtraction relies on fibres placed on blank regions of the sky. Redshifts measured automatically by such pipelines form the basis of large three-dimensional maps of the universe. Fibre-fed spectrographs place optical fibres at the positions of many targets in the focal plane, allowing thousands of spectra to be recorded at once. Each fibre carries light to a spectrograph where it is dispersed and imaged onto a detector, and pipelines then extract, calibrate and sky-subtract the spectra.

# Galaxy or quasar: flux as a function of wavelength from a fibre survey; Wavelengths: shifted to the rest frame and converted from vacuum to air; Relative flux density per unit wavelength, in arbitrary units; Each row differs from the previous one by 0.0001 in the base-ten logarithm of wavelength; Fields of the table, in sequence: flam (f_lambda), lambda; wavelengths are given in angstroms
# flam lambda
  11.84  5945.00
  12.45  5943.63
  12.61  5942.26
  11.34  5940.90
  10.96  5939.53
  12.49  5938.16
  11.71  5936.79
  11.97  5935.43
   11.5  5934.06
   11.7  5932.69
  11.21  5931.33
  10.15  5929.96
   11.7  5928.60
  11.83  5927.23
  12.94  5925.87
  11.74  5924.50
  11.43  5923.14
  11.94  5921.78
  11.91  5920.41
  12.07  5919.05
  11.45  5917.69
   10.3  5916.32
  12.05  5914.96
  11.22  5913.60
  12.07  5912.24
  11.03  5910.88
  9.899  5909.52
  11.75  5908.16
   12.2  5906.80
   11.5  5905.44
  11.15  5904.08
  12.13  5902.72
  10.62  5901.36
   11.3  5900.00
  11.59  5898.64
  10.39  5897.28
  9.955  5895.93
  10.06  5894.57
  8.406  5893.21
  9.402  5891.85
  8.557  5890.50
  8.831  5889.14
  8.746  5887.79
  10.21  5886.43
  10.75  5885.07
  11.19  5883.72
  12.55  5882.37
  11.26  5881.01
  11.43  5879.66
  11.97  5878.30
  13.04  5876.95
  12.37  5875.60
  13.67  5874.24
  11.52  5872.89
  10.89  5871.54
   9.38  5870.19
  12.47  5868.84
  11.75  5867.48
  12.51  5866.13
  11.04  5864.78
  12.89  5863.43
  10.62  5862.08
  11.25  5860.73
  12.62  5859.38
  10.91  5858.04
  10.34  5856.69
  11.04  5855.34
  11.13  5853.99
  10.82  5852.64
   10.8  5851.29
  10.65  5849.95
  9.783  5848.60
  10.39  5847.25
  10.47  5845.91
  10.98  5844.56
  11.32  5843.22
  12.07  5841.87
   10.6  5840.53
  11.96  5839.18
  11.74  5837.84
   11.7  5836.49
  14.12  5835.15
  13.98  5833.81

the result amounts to -0.6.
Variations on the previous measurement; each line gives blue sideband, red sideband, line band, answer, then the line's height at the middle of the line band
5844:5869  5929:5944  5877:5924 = 1.9 angstroms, 11.4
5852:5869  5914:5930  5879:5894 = 1.9 angstroms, 11.6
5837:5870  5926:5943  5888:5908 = 1.8 angstroms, 11.5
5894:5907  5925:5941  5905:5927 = -0.5 angstroms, 11.3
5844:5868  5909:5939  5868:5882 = -0.7 angstroms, 11.2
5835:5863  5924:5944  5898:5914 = 0.2 angstroms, 11.6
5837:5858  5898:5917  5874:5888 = -0.5 angstroms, 11.2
